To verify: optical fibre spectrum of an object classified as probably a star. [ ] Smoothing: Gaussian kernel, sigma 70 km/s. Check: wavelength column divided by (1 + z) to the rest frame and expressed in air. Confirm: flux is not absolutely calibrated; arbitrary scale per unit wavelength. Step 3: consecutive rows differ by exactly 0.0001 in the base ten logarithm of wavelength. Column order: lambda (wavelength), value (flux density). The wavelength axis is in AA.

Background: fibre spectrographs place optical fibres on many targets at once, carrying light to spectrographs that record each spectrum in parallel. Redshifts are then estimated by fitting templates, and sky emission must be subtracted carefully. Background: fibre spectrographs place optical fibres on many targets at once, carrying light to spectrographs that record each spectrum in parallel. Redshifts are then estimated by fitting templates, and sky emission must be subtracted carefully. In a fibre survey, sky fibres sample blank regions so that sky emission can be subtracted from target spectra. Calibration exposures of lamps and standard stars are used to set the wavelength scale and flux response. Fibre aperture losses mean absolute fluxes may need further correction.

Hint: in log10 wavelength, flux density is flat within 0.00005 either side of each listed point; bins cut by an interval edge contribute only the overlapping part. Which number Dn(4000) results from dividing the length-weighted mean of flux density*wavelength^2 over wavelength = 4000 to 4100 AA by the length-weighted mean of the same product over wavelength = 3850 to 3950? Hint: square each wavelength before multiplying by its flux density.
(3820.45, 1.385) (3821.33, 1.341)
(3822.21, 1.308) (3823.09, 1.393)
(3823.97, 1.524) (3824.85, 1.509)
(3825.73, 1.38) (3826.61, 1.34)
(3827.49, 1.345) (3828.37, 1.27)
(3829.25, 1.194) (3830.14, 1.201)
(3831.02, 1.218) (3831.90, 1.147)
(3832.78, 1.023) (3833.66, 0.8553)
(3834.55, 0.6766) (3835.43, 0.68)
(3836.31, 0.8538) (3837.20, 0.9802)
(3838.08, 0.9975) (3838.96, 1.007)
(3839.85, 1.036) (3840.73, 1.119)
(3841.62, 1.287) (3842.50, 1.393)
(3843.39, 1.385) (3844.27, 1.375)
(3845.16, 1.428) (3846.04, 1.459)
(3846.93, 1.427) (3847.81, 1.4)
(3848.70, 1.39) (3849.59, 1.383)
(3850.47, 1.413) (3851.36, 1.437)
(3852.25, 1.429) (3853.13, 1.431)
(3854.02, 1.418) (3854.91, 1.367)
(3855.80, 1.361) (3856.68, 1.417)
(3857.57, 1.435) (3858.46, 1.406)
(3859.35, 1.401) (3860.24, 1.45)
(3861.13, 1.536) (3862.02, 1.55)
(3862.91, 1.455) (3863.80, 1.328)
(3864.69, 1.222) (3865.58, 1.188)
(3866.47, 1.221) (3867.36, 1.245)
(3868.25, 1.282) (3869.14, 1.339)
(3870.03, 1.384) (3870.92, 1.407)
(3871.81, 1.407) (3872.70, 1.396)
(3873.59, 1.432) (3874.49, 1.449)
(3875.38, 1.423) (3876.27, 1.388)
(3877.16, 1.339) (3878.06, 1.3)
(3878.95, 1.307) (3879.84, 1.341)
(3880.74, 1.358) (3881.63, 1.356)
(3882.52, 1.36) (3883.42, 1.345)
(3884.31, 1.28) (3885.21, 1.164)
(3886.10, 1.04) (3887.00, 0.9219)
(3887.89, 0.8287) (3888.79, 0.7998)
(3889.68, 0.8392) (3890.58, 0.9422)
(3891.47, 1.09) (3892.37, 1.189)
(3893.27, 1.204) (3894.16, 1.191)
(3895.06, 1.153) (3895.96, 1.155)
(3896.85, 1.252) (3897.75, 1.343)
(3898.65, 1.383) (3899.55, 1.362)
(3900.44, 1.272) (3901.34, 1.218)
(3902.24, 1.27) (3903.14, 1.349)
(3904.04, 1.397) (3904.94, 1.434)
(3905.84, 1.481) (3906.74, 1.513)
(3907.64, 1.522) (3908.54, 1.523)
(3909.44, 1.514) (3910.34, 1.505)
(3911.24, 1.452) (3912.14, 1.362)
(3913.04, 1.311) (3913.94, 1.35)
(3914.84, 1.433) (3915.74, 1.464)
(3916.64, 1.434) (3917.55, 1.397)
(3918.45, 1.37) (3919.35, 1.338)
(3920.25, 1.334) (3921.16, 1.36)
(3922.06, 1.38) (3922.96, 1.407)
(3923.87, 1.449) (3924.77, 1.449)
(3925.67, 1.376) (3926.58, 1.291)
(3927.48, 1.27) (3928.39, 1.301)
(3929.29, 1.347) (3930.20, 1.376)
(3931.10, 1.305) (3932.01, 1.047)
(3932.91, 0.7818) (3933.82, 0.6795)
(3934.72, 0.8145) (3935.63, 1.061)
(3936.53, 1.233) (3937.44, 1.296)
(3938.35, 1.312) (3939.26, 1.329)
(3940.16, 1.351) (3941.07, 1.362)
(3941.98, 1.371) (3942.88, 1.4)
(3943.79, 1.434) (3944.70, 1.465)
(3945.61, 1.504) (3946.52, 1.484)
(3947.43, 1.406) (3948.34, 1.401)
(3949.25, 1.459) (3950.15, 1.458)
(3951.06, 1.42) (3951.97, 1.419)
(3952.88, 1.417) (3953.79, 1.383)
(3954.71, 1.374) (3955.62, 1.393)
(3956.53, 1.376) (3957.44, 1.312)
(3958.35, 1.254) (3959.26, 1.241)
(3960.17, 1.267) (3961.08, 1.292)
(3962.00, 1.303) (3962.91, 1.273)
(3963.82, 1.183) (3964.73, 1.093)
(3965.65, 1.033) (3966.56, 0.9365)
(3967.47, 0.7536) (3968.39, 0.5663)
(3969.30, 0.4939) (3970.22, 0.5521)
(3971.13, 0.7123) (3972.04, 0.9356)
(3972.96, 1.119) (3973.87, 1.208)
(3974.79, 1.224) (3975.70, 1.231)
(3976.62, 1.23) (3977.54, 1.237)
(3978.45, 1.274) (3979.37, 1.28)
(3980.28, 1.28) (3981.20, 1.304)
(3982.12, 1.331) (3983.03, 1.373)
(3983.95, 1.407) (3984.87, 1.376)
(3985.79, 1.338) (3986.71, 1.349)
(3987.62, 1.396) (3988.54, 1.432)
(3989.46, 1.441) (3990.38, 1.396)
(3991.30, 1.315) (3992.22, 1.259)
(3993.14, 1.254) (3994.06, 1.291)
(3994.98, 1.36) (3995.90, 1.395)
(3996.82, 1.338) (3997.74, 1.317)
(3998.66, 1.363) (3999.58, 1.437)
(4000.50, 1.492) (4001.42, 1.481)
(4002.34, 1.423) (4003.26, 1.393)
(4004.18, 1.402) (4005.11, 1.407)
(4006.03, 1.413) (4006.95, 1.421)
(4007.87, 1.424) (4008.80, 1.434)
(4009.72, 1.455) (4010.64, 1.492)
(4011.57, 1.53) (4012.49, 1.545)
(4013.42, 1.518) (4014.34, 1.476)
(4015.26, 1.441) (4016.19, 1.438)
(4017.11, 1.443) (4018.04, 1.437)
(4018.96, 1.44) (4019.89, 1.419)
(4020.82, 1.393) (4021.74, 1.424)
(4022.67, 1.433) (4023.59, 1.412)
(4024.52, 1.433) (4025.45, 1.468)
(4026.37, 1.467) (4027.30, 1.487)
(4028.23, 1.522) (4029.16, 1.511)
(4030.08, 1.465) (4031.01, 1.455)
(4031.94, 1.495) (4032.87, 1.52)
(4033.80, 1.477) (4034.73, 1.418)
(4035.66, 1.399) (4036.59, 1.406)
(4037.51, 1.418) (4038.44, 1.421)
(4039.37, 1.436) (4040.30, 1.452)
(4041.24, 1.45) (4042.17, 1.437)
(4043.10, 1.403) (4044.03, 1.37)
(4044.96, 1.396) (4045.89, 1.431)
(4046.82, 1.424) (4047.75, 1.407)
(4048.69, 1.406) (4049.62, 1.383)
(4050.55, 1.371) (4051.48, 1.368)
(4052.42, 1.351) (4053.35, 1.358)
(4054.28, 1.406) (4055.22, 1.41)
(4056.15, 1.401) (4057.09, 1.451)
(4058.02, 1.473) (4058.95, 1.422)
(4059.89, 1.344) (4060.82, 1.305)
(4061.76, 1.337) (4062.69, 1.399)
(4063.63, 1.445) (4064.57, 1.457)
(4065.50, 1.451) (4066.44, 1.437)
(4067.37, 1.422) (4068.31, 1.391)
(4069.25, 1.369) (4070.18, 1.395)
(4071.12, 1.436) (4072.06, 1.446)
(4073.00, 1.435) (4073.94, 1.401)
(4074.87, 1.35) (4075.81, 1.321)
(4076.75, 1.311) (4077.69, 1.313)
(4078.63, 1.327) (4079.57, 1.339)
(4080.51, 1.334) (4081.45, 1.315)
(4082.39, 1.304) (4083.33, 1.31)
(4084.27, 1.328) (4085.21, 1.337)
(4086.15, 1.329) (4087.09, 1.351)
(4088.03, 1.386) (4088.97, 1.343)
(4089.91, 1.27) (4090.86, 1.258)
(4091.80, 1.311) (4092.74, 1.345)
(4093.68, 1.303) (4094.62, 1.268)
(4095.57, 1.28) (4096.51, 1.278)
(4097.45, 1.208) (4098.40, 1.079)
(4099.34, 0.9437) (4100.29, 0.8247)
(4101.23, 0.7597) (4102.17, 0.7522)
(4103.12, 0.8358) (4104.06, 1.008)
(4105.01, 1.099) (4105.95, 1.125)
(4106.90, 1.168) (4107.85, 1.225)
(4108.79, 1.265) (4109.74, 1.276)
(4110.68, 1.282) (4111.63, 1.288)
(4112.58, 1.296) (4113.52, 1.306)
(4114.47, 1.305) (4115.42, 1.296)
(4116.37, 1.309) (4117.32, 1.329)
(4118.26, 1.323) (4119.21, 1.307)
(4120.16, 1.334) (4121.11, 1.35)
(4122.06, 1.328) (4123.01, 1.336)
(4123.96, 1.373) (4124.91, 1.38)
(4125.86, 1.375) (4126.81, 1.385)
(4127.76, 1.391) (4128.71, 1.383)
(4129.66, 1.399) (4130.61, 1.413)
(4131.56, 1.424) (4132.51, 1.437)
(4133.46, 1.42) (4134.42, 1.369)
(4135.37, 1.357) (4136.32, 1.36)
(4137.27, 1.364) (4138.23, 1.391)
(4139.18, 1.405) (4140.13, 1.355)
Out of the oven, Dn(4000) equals 1.14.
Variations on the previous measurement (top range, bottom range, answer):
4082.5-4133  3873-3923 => 1.07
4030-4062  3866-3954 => 1.16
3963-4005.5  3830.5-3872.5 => 1.03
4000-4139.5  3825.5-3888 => 1.18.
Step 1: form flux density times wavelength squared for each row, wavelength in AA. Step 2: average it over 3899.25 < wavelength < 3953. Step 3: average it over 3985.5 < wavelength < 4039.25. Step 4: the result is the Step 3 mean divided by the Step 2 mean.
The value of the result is 1.1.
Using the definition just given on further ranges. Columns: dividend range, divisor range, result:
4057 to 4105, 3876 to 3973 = 1.11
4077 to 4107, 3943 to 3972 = 1.06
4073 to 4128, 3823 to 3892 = 1.12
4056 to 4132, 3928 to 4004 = 1.10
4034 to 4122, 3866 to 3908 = 1.14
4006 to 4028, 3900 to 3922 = 1.10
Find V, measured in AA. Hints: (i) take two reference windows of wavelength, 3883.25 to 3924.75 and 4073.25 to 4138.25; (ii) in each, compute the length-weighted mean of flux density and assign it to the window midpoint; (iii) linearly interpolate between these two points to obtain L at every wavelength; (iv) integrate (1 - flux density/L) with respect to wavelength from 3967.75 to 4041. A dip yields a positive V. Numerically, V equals -3.7 AA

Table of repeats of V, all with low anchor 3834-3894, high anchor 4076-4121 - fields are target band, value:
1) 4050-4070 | -2.6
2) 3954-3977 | 2.8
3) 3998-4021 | -3.7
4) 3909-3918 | -1.2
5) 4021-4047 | -4.2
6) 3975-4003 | -2.2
